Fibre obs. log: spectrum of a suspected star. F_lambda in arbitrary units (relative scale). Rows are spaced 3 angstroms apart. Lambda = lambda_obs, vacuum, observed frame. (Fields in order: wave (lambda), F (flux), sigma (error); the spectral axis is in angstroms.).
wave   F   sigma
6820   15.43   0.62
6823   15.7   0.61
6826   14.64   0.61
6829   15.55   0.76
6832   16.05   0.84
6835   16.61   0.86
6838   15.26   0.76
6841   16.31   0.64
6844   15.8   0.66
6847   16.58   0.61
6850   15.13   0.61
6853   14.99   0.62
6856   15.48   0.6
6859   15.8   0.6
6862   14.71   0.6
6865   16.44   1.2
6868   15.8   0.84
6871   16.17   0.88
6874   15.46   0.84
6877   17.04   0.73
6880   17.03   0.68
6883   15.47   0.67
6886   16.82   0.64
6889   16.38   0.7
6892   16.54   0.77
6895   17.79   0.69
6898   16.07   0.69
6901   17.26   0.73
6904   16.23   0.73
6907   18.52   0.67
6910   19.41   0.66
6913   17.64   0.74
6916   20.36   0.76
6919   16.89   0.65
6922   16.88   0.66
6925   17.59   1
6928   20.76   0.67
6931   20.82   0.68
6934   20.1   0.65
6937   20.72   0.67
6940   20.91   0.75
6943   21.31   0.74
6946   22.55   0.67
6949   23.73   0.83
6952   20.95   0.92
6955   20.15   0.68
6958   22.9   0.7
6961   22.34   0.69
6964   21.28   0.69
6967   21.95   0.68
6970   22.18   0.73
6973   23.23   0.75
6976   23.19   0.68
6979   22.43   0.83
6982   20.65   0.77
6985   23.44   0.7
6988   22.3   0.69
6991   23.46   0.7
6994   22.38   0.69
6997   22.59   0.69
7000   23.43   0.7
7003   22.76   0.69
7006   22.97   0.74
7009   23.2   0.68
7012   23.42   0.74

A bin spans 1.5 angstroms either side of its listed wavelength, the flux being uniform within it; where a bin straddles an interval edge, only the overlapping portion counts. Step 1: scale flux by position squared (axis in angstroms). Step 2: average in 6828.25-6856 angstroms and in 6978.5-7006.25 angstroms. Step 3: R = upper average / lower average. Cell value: 1.50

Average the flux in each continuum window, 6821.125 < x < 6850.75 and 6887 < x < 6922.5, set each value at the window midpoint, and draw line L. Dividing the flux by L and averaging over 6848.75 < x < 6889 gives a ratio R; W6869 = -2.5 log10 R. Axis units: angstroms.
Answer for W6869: 0.05 mag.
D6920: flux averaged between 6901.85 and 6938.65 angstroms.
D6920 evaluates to 18.8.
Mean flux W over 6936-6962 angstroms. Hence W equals 21.7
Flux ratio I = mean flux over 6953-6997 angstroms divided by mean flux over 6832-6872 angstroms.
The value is 1.41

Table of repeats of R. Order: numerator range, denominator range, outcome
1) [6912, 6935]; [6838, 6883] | 1.21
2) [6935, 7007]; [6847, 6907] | 1.41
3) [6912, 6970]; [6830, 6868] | 1.34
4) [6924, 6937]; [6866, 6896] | 1.24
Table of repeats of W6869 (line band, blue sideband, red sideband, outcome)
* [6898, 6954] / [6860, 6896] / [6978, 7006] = -0.03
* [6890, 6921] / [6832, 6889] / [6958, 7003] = 0.05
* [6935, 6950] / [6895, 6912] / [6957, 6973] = -0.06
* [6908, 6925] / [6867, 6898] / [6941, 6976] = 0.04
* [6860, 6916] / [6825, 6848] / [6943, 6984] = 0.10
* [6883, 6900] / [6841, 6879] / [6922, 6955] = 0.07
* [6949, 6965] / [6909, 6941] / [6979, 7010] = -0.05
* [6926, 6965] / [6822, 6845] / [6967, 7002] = -0.03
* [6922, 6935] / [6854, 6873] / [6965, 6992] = 0.00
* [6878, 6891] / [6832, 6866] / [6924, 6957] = 0.08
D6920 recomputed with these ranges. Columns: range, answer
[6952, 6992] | 22.2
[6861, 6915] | 16.8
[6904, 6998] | 21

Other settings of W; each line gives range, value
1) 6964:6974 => 22.2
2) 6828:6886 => 15.9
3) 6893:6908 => 17.1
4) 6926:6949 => 21.1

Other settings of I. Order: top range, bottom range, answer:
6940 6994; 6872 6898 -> 1.34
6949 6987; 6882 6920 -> 1.27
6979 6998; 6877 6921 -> 1.30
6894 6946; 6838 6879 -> 1.19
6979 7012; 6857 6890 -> 1.41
